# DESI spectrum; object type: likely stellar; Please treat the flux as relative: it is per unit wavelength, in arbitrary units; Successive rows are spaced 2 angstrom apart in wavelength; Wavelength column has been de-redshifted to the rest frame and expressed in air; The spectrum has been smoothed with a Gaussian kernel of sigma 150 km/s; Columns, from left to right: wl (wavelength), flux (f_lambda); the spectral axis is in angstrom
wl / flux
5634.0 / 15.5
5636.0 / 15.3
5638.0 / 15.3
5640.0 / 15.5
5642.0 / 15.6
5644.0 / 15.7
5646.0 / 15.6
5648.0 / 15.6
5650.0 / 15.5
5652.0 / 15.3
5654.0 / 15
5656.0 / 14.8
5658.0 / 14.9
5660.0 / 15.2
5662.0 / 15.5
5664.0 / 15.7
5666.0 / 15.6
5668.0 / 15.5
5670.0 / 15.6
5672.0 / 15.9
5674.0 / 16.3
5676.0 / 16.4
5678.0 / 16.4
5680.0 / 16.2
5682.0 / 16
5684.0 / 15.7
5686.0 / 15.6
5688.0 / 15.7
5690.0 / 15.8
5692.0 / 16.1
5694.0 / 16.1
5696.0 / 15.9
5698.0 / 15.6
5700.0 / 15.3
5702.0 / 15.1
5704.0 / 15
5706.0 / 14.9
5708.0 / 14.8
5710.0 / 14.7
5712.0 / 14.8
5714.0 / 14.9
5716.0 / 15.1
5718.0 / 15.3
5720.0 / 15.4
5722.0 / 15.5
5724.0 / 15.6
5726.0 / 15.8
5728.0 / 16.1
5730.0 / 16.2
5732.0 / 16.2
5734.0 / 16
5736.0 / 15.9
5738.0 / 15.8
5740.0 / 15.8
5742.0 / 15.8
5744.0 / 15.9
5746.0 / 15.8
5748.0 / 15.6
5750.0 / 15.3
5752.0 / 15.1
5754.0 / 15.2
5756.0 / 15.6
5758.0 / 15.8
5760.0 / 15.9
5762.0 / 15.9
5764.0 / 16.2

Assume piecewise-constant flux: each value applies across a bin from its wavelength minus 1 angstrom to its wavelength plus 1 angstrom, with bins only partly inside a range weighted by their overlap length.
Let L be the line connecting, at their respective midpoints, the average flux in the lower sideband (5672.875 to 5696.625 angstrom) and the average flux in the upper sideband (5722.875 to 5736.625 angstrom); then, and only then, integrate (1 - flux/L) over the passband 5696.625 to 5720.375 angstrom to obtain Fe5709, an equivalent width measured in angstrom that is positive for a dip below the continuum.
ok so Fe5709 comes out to 1.4 angstrom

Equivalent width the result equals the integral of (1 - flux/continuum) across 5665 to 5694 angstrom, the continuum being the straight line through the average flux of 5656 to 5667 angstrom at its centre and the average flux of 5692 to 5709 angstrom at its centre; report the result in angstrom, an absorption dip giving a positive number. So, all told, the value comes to -1.1 angstrom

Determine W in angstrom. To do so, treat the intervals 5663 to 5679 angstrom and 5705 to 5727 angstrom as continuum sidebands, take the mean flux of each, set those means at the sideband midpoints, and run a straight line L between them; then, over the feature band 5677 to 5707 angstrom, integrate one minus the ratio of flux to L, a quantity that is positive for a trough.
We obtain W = -0.2 angstrom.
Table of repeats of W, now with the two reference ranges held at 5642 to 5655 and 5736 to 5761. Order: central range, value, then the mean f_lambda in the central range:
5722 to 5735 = -0.3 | 15.9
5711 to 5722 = 0.3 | 15.1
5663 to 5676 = -0.3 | 15.8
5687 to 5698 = -0.2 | 15.9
